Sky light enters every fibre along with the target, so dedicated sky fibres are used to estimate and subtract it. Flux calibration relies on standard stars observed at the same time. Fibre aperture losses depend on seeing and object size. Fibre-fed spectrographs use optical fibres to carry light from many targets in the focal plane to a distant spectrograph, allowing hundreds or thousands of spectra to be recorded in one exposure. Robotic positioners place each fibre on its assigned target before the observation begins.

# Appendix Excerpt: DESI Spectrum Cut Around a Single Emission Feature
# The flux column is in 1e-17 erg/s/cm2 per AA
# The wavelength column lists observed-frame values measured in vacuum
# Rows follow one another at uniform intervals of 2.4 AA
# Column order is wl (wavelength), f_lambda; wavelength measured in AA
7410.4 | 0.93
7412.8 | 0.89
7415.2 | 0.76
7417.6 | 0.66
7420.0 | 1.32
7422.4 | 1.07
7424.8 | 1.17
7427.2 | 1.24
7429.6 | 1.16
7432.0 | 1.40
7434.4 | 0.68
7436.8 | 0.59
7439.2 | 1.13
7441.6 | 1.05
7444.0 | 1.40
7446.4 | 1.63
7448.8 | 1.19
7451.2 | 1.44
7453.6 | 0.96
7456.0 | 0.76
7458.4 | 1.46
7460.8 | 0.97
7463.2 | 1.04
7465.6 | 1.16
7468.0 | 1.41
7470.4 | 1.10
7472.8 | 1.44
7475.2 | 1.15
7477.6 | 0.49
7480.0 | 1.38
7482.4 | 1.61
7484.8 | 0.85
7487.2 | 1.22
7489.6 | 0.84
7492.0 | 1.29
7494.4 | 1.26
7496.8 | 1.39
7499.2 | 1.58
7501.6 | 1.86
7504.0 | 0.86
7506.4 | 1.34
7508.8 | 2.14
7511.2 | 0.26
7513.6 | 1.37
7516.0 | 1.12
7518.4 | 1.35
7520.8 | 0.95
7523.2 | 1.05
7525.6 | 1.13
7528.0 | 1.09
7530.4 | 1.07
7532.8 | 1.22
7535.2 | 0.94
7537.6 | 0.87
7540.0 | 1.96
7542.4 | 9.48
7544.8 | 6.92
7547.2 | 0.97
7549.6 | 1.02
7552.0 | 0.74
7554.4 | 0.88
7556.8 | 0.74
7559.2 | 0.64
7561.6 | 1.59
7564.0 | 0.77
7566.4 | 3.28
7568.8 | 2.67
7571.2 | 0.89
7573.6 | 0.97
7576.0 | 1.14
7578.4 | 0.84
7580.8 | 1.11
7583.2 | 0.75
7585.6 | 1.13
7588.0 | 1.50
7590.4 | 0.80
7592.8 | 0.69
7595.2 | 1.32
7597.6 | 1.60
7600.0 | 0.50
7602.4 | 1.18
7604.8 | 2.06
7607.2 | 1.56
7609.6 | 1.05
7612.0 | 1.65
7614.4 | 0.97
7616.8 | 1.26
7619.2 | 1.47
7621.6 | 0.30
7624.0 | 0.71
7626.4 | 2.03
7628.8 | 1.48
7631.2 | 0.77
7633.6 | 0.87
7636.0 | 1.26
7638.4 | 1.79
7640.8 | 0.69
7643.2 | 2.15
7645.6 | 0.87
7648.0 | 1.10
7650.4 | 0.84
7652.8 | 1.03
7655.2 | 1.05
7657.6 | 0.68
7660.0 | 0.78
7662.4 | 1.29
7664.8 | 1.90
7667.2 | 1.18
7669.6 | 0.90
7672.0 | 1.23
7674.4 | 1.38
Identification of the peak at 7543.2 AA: H-alpha 6563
